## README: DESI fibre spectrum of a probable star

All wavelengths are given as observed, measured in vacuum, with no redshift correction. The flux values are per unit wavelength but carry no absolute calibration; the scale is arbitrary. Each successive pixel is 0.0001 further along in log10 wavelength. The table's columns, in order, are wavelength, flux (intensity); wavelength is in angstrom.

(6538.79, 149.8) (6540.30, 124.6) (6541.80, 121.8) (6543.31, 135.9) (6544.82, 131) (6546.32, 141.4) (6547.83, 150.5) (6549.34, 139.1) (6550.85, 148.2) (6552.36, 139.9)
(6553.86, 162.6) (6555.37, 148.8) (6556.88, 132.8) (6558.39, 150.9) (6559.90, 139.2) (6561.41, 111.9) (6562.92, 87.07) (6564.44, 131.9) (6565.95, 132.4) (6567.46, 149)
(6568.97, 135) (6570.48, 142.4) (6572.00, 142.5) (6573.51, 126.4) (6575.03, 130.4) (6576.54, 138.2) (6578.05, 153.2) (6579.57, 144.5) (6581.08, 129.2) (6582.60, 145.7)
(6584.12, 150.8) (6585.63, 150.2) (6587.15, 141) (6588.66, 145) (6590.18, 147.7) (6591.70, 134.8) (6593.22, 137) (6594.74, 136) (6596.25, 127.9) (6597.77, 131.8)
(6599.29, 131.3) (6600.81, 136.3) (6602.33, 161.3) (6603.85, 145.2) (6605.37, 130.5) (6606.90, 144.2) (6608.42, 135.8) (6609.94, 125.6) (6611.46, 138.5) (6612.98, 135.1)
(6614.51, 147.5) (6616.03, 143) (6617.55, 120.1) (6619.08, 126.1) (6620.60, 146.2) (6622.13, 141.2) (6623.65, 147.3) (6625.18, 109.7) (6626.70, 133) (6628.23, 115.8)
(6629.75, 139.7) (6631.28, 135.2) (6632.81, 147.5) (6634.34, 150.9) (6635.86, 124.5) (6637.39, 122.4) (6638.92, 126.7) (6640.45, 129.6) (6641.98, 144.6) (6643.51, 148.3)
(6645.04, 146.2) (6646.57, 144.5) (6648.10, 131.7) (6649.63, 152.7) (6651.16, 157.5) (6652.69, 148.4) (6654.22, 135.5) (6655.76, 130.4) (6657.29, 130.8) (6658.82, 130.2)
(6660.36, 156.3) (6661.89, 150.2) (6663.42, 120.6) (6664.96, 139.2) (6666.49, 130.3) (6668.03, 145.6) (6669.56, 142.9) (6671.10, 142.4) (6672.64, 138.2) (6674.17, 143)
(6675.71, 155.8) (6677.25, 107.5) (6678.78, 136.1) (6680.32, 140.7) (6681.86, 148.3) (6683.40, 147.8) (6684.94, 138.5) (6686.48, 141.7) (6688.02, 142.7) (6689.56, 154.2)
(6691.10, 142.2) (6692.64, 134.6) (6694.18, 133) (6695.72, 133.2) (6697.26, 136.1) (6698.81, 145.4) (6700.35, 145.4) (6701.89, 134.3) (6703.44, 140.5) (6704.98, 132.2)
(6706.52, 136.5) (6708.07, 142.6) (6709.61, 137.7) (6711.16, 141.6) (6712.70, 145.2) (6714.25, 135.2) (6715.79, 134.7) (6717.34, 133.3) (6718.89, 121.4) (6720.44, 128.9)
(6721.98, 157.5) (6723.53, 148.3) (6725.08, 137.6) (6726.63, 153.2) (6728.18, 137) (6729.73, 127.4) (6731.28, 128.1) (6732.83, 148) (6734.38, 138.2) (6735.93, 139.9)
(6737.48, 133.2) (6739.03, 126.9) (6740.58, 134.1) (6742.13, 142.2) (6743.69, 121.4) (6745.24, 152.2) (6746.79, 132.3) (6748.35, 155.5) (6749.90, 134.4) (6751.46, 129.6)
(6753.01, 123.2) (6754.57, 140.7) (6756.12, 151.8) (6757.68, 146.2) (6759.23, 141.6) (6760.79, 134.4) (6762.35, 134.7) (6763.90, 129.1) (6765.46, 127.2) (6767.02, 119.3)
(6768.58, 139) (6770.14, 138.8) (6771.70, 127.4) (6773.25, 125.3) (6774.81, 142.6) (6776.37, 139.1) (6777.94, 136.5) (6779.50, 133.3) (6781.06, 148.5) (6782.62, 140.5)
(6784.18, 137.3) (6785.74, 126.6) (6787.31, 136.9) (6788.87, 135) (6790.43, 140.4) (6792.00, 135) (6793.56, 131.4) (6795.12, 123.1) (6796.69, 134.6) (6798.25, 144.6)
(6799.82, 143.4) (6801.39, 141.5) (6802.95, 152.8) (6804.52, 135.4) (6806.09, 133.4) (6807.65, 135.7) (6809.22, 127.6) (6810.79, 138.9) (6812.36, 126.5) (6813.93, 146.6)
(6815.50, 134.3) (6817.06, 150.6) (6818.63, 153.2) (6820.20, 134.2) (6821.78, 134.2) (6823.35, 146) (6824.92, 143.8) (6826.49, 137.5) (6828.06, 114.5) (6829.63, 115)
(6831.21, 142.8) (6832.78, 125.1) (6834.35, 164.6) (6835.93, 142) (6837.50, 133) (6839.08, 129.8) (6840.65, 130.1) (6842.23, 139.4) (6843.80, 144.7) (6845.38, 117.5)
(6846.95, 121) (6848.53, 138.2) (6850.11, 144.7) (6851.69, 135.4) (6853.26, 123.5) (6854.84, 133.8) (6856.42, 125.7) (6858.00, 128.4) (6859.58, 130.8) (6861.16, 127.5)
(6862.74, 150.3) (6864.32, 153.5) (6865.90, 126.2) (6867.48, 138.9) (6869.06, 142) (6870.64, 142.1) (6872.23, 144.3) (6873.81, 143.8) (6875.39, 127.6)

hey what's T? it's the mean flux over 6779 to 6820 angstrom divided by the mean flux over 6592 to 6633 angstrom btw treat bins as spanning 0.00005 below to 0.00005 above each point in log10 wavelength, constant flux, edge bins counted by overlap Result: 1.02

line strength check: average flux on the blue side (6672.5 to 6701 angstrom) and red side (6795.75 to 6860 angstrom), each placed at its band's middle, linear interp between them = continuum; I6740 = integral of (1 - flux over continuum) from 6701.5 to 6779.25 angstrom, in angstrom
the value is 1.1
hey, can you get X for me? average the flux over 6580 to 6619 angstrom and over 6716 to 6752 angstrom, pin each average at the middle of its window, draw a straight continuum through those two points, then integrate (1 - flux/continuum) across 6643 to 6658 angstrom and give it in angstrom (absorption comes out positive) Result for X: -0.5 angstrom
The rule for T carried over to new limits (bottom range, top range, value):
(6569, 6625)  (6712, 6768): 0.99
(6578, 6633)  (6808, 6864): 0.98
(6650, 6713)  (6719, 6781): 0.98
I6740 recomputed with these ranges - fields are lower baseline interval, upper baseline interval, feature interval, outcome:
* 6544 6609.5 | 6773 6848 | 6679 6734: -0.81 angstrom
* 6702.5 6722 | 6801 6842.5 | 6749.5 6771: 0.31 angstrom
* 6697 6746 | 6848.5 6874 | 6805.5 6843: 0.13 angstrom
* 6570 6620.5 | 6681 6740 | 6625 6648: 0.61 angstrom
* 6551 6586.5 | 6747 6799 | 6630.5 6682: -0.73 angstrom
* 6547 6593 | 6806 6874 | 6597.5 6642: 1.06 angstrom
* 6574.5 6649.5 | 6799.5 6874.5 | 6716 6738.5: -0.09 angstrom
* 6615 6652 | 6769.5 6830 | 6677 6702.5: -0.51 angstrom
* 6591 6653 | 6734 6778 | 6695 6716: -0.37 angstrom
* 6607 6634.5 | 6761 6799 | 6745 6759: -0.59 angstrom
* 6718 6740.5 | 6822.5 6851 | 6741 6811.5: -0.04 angstrom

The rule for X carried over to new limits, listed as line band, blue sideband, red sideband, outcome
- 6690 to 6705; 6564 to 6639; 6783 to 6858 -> -0.2 angstrom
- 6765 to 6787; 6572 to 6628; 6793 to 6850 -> 0.3 angstrom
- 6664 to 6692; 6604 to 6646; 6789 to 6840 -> -1.0 angstrom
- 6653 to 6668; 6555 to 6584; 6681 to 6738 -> 0.1 angstrom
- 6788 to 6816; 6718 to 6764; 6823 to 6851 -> -0.2 angstrom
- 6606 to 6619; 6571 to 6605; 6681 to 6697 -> 0.4 angstrom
